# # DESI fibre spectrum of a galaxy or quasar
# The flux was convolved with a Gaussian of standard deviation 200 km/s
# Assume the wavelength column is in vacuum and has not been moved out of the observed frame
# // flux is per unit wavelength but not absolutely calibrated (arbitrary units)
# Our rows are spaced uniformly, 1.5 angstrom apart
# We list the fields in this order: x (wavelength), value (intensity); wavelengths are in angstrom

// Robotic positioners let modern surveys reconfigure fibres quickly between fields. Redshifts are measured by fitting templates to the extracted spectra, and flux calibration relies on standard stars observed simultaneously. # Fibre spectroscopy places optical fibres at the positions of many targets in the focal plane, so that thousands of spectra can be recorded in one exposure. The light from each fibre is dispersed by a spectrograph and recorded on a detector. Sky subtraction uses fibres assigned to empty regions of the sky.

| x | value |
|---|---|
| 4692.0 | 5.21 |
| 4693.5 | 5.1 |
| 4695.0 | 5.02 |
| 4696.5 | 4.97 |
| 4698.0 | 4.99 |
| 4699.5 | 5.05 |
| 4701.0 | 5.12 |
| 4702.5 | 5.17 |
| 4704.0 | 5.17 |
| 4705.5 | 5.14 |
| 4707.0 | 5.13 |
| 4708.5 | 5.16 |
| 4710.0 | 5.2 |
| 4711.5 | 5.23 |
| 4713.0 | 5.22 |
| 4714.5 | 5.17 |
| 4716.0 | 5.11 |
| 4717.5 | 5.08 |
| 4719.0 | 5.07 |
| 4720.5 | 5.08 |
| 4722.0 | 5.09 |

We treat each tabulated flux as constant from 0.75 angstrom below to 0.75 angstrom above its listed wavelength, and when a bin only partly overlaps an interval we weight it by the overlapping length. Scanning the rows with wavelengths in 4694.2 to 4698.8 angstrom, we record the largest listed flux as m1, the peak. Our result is 5.02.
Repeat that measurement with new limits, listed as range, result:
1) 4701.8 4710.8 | 5.2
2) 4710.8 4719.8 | 5.23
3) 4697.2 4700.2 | 5.05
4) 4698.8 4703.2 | 5.17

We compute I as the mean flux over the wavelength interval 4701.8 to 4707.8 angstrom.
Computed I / 5.15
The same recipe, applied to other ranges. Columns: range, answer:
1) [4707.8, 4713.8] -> 5.2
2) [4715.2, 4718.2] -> 5.1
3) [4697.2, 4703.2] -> 5.08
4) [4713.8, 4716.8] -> 5.14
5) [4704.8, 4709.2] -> 5.14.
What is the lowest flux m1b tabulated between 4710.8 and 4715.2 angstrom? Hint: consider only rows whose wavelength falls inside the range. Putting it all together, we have 5.17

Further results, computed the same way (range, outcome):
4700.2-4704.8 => 5.12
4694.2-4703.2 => 4.97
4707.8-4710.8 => 5.16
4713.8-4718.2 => 5.08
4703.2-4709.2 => 5.13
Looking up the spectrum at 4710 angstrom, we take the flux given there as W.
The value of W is 5.2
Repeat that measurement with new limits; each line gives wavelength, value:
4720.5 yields 5.08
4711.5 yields 5.23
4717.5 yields 5.08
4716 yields 5.11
